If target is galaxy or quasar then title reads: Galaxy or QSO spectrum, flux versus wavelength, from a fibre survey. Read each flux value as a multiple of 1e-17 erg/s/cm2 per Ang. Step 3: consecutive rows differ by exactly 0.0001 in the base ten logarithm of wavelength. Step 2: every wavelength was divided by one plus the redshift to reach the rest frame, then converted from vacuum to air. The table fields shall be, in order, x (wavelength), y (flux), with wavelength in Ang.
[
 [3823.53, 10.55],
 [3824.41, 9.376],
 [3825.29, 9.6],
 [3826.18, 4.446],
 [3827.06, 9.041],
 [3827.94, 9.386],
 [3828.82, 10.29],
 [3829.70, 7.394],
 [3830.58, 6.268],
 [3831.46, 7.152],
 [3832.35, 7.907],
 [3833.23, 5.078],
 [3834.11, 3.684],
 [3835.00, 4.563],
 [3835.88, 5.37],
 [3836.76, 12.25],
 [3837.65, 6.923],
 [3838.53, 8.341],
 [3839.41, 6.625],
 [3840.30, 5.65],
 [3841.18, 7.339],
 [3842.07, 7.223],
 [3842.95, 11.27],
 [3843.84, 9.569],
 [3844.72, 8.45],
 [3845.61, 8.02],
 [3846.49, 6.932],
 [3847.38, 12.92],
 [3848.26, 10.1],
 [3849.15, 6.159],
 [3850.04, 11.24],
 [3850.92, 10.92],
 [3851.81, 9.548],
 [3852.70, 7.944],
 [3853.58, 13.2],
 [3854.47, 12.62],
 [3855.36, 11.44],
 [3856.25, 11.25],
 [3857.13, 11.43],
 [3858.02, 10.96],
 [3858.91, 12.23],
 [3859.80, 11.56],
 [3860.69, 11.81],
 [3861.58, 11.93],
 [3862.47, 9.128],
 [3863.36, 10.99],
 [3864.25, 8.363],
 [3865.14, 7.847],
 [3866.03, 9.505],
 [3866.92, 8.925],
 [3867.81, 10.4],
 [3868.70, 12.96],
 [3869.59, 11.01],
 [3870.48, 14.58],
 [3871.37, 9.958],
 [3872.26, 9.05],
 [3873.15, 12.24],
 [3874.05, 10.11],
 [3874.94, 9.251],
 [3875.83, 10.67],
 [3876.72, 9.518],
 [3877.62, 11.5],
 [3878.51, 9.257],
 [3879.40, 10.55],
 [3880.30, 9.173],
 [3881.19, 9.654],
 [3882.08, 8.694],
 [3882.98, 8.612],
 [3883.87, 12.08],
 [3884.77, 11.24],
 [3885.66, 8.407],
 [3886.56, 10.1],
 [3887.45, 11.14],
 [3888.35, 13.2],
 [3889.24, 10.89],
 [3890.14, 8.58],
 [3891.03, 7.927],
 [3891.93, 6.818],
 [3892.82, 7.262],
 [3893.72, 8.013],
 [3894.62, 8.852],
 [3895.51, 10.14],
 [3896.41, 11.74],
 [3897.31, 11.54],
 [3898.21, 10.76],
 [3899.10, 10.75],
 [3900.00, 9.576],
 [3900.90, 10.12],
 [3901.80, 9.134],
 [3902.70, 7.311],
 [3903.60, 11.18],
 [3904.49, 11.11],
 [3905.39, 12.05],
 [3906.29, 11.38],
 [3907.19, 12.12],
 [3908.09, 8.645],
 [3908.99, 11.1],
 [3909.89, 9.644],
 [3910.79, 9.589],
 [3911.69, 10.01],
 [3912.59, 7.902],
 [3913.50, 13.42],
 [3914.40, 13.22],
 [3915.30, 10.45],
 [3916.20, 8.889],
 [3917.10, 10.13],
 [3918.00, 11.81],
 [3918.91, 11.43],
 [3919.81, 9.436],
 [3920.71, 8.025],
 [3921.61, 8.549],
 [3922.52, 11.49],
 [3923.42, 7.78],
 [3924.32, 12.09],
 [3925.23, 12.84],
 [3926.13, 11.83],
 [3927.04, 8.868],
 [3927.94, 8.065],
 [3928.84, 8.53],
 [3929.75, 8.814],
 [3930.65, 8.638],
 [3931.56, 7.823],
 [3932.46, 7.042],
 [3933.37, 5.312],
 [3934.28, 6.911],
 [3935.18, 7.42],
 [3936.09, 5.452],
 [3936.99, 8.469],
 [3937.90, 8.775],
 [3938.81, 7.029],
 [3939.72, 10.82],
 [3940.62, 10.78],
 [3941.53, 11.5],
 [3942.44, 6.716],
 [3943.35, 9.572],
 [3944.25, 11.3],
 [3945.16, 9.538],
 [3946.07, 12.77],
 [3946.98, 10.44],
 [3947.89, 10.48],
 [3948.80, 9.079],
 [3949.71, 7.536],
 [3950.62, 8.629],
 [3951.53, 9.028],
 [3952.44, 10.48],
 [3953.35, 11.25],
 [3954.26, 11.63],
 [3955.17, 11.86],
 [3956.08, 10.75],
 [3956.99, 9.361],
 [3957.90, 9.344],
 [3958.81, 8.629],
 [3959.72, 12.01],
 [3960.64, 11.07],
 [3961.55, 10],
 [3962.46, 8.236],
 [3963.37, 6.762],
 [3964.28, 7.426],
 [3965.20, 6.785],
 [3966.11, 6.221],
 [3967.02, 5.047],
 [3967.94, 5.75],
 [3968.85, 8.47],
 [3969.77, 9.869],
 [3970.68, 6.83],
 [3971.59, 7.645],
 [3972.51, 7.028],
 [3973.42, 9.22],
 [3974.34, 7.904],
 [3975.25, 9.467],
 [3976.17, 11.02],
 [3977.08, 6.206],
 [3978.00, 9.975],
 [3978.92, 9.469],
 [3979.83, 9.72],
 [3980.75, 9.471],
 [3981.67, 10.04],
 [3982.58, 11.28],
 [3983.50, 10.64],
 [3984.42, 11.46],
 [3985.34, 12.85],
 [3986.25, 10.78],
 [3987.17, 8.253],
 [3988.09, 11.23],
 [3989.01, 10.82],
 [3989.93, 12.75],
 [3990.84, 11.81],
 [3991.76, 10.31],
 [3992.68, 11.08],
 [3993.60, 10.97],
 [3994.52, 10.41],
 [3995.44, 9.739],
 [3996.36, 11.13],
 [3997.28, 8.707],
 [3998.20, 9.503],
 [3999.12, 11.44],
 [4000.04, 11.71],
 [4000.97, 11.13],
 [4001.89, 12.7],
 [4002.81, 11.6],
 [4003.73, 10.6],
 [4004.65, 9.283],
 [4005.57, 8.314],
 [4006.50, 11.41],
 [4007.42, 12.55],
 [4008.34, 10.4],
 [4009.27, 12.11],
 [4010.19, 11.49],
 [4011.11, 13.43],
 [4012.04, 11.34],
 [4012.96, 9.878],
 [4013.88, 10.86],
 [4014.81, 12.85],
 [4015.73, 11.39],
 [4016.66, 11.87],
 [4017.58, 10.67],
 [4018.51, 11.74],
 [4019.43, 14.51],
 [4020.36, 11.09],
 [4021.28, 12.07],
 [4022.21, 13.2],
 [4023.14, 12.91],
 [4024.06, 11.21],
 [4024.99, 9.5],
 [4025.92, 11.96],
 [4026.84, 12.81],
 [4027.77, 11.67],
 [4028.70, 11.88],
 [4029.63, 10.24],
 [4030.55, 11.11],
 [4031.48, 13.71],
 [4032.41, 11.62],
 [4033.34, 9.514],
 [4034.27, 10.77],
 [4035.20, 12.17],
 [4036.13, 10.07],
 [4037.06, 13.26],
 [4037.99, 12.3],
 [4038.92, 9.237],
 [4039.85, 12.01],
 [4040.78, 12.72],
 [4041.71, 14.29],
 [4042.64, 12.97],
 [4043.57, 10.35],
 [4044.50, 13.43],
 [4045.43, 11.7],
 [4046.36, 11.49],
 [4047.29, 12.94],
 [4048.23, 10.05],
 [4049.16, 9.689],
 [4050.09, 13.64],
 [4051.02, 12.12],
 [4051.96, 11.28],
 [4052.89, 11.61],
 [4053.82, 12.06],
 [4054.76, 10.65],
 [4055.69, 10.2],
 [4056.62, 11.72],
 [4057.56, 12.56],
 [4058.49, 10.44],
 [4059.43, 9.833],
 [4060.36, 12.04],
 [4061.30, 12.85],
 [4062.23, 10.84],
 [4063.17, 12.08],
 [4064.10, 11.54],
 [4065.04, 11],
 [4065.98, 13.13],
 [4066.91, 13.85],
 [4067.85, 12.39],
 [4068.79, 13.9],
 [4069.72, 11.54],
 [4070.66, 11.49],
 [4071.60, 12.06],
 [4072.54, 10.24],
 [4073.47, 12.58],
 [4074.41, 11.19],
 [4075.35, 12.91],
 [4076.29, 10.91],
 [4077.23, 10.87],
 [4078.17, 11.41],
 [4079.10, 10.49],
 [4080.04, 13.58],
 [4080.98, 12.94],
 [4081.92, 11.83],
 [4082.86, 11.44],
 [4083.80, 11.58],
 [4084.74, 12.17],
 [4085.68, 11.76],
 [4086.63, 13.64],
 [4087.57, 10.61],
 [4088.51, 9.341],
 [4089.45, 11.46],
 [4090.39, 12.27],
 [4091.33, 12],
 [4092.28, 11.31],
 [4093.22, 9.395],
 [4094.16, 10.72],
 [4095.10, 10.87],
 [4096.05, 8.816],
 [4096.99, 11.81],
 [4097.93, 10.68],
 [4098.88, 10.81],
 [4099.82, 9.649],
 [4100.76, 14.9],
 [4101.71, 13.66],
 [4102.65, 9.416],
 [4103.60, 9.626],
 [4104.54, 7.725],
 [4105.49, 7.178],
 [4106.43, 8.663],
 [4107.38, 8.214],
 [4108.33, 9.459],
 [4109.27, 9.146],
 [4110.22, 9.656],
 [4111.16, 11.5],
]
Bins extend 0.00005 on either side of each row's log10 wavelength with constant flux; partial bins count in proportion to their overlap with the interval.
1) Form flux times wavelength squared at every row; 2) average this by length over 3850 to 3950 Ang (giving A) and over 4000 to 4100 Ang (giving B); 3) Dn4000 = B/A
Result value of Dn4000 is 1.25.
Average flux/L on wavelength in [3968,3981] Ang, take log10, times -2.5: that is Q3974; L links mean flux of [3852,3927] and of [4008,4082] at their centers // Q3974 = 0.27 mag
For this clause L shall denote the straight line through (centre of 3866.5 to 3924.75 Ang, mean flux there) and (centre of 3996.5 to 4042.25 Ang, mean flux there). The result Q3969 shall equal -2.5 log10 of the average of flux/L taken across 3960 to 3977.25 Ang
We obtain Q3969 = 0.340 mag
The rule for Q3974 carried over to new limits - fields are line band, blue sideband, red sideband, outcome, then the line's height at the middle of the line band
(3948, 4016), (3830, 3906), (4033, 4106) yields 0.08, 10.7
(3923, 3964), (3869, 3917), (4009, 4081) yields 0.15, 10.7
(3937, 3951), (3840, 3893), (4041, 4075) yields 0.12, 10.8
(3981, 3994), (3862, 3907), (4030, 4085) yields 0.01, 11.1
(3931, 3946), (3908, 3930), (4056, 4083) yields 0.21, 10.4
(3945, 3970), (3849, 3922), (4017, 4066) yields 0.18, 10.9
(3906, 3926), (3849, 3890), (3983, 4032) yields 0.03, 10.8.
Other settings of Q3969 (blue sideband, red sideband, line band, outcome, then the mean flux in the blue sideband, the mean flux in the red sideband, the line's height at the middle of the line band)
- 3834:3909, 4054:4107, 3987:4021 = -0.04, 9.84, 11.3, 10.8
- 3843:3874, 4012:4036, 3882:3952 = 0.13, 10.5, 11.6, 10.9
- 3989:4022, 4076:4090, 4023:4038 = -0.02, 11.2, 11.6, 11.4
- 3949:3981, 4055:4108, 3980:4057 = -0.14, 8.86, 11.3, 9.97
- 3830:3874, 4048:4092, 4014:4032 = -0.06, 9.41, 11.7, 11.2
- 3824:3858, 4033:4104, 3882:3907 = -0.07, 8.63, 11.6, 9.33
